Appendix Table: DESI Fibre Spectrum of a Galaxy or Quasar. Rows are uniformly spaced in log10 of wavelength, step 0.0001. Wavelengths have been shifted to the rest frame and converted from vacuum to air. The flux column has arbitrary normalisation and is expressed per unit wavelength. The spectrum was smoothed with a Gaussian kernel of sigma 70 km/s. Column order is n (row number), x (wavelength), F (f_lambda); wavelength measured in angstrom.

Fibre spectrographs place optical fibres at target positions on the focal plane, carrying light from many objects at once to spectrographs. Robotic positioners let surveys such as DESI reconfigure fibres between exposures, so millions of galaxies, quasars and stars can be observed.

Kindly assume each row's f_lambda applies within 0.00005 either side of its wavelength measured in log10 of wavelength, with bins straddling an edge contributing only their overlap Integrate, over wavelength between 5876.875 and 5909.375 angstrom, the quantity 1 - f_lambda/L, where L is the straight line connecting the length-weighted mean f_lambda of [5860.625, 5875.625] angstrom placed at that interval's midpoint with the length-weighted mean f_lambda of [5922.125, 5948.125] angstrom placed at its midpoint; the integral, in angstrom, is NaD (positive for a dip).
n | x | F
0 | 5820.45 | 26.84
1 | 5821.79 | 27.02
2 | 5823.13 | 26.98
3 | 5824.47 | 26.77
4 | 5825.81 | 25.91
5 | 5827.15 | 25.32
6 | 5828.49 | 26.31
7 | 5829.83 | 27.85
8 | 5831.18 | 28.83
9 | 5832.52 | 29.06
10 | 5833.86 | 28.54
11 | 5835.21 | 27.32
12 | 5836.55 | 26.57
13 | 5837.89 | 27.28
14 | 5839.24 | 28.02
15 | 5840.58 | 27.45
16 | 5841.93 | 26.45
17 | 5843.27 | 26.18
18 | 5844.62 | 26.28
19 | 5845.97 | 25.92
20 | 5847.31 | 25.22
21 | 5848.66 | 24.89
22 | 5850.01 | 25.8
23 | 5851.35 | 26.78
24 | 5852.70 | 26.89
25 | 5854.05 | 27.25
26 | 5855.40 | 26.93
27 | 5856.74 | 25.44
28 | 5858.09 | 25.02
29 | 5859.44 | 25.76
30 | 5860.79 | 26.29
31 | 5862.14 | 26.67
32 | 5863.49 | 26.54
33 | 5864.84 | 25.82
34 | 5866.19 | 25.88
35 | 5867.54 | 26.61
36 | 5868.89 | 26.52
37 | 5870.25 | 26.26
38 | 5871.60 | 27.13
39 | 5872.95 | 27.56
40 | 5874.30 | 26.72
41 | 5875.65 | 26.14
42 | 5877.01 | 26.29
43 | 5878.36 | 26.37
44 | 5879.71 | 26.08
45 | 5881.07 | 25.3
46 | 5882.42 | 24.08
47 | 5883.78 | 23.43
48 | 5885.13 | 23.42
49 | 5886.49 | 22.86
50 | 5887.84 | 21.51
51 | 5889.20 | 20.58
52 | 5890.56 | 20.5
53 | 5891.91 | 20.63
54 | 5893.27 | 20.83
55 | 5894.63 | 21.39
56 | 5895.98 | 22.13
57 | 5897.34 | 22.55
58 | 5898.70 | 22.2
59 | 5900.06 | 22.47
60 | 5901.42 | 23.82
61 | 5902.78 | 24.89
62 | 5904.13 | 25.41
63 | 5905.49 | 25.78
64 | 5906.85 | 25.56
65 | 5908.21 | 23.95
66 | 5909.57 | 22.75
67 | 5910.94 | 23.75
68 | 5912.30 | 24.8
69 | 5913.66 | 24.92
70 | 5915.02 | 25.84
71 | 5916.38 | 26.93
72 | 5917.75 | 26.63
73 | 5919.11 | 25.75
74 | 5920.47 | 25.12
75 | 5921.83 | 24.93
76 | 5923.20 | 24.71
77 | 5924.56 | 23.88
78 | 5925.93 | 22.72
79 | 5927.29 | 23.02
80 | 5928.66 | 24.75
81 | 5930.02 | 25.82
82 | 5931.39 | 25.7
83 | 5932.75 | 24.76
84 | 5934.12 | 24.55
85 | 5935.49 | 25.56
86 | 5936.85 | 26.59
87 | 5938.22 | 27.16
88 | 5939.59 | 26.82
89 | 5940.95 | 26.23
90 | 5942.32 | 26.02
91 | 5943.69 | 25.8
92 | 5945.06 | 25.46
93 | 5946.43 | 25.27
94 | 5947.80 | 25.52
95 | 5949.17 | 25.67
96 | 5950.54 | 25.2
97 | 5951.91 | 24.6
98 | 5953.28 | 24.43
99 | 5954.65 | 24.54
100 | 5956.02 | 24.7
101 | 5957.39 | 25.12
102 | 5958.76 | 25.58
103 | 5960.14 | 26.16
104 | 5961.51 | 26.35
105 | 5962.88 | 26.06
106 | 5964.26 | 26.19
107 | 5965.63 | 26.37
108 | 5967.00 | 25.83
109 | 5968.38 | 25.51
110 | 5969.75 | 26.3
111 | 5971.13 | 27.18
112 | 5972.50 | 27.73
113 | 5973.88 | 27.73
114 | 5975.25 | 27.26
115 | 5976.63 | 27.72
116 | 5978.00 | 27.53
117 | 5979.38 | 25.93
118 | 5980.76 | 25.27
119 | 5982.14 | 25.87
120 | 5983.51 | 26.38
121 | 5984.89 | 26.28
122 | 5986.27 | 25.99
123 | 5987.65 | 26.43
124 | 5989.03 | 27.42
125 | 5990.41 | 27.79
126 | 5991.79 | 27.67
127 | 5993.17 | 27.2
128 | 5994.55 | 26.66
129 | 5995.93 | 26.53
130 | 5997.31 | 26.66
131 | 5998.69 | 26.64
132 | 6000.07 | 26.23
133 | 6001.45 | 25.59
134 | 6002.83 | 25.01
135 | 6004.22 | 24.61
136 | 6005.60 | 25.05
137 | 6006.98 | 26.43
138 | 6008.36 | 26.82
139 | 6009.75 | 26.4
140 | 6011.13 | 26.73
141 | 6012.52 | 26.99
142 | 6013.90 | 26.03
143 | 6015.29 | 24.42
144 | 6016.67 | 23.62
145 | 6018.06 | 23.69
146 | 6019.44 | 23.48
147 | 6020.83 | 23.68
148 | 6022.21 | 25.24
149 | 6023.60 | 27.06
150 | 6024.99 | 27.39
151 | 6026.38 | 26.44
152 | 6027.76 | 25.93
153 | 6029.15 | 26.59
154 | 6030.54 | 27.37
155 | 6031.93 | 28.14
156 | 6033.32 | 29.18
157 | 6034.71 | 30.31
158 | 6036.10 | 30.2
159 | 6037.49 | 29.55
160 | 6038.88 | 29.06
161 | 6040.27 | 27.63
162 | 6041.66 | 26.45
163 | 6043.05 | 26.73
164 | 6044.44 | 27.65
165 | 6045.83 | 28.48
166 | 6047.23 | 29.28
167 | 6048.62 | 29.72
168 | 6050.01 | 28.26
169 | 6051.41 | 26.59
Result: 3.4 angstrom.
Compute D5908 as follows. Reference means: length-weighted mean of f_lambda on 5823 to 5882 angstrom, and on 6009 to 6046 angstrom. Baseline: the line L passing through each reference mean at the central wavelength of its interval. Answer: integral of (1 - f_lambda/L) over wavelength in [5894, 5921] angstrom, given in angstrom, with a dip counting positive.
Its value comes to 2.3 angstrom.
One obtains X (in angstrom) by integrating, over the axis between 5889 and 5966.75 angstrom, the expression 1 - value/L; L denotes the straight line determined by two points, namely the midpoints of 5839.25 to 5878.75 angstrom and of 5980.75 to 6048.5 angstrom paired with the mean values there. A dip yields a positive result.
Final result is 5.3 angstrom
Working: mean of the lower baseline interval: 26.3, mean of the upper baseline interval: 26.7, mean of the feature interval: 24.7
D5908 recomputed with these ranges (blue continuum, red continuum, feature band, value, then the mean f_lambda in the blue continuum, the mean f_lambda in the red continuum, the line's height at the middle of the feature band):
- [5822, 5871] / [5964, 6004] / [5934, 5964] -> 1.06 angstrom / 26.6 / 26.6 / 26.6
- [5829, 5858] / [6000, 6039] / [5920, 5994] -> 1.98 angstrom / 26.9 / 26.4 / 26.6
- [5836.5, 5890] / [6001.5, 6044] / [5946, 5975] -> 0.45 angstrom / 25.8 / 26.5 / 26.2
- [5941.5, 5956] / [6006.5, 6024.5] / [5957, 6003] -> -2.13 angstrom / 25.2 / 25.4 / 25.3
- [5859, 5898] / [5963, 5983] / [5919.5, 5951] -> 0.60 angstrom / 24.5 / 26.6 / 25.8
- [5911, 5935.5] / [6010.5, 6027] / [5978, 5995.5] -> -0.95 angstrom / 25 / 25.4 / 25.2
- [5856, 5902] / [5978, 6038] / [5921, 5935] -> 0.38 angstrom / 24.4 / 26.4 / 25.2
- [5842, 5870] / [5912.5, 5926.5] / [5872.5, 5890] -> 0.80 angstrom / 26.1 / 25.1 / 25.7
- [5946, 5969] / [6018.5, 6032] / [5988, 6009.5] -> -0.52 angstrom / 25.5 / 26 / 25.8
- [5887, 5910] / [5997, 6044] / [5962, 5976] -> -0.94 angstrom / 22.8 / 26.5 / 24.9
